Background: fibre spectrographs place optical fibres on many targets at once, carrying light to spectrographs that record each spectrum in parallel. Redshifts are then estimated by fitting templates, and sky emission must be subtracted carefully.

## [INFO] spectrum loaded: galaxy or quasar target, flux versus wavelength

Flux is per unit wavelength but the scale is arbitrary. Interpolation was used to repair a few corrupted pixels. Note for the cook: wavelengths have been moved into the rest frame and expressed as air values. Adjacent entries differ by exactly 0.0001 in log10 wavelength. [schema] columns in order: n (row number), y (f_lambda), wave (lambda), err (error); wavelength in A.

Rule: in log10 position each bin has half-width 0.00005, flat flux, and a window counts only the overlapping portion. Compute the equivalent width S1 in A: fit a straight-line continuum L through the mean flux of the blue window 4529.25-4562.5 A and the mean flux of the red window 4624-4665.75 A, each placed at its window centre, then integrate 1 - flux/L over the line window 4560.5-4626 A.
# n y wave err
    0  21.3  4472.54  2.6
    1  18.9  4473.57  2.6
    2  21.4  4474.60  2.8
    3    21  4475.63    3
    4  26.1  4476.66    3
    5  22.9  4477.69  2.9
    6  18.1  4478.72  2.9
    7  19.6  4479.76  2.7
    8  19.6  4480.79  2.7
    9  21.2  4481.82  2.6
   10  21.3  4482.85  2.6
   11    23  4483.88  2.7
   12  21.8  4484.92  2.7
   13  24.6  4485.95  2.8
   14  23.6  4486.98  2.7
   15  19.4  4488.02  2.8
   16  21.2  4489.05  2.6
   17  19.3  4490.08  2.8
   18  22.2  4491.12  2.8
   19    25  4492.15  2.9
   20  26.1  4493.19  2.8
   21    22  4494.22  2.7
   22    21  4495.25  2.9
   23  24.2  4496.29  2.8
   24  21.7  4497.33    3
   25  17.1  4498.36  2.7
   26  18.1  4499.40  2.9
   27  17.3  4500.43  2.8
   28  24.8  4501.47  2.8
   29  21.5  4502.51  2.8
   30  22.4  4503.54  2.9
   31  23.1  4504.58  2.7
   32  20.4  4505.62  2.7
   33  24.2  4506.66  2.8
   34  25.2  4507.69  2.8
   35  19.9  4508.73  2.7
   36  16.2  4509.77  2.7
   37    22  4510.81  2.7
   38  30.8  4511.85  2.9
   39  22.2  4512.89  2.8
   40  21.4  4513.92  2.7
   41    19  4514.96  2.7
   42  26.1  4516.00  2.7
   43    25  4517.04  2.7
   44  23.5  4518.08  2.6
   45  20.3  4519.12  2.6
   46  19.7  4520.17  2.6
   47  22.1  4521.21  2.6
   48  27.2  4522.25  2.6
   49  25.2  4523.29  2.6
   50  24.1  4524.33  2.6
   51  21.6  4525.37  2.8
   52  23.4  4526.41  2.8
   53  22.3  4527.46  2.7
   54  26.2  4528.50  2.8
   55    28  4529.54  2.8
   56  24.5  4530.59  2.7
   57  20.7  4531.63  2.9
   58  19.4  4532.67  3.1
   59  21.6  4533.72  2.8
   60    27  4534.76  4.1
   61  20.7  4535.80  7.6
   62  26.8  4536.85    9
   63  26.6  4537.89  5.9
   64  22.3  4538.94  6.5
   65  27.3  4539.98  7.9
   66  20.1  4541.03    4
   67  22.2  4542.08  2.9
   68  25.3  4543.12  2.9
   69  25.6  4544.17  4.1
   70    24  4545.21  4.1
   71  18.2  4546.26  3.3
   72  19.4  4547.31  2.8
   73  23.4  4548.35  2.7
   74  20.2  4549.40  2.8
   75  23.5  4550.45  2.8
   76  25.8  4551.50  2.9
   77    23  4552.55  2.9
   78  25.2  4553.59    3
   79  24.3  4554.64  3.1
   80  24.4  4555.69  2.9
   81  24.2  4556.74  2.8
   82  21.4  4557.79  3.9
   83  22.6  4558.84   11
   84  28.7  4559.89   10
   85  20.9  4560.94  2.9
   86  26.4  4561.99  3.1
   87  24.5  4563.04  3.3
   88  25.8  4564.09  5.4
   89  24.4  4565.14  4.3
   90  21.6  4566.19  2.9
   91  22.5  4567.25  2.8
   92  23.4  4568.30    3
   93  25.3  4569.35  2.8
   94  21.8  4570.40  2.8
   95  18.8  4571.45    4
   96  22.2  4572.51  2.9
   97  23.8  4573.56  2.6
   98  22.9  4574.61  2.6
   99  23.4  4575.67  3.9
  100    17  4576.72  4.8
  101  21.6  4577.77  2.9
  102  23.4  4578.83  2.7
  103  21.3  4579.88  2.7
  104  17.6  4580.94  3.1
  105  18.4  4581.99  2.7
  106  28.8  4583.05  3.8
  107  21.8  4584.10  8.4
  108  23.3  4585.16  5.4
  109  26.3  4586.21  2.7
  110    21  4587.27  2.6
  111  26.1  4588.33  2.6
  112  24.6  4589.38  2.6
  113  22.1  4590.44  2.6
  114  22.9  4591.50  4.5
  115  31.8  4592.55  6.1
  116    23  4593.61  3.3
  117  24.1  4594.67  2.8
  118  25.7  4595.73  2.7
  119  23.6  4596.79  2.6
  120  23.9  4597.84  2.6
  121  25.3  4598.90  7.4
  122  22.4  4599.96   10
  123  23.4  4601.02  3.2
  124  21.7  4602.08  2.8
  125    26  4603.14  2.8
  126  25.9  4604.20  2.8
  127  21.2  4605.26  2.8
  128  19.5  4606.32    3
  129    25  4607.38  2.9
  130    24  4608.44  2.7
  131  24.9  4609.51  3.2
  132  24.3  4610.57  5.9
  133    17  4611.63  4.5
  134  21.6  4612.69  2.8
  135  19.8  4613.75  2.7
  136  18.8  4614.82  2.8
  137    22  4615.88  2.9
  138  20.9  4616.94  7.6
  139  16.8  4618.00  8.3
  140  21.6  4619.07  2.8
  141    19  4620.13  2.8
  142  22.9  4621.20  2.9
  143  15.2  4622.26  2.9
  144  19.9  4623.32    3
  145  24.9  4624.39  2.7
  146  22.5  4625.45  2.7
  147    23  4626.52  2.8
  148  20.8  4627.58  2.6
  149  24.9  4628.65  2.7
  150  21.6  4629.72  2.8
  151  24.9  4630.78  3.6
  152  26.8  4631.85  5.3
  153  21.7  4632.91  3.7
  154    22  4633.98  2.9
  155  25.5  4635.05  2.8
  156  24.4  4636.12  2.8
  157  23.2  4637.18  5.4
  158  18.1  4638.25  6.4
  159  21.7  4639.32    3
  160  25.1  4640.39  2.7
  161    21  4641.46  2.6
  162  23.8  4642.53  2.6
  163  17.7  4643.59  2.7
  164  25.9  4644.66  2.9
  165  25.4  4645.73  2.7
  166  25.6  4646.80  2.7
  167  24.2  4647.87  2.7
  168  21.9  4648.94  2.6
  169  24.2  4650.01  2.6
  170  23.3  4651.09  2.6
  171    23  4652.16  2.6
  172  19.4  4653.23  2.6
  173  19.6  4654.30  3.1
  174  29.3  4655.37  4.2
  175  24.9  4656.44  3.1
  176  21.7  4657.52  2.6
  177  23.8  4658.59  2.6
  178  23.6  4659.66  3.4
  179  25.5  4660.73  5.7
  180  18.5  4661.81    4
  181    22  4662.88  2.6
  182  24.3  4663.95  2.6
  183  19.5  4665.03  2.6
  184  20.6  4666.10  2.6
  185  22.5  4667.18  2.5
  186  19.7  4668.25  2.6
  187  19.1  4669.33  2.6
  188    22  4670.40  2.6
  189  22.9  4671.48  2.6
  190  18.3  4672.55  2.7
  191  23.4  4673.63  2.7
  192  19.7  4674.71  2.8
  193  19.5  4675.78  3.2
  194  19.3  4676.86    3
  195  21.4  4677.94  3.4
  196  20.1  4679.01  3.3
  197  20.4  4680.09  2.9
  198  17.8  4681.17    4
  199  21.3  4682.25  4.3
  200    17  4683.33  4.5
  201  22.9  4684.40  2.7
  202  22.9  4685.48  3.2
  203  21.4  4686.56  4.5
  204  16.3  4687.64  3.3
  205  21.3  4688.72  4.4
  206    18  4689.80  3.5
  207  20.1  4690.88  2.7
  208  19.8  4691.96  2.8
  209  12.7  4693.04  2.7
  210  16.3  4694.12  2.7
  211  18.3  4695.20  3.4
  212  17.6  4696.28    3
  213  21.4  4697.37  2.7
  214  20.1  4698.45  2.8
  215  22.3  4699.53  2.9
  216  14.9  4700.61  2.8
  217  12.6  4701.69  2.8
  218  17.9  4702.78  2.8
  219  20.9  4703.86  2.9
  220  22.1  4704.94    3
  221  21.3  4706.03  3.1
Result 1.9 A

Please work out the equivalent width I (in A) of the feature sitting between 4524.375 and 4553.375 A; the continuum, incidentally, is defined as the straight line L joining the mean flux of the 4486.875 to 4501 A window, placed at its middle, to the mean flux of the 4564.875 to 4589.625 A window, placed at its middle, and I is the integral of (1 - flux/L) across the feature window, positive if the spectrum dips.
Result -1.9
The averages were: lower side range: 21.2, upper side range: 22.5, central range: 23.3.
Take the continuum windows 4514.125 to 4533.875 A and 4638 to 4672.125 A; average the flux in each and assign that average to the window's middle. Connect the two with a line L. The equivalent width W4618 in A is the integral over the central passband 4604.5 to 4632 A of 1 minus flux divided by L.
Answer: 1.3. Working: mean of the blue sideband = 23.1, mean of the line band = 21.6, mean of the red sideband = 22.5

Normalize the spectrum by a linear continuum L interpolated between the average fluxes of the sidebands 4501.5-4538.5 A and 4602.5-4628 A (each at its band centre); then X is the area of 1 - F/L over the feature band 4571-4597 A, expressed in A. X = -1.1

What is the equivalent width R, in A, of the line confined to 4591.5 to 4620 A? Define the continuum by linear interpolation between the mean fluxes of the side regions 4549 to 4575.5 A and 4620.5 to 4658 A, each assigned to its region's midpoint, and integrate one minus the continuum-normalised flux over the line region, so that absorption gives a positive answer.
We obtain 0.4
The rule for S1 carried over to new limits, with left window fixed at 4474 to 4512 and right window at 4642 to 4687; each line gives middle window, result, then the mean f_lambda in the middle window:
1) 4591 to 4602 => -1.3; 24.5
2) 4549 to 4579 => -1.9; 23.2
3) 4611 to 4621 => 0.9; 19.9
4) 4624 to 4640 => -0.9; 23.1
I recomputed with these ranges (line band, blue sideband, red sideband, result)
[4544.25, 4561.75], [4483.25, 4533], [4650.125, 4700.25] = -0.92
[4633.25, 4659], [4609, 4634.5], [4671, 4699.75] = -2.78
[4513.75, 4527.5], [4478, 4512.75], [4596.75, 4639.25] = -0.70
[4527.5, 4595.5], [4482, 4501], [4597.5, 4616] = -3.58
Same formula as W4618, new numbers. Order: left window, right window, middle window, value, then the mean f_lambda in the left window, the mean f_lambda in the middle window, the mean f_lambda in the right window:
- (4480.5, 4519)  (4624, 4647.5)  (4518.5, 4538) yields -1.0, 22.1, 23.5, 23.2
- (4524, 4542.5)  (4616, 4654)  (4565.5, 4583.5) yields 0.9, 23.6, 22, 22.3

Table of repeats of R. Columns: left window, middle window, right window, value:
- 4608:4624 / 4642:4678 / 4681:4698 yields -4.6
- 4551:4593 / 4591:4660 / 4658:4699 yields -3.2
